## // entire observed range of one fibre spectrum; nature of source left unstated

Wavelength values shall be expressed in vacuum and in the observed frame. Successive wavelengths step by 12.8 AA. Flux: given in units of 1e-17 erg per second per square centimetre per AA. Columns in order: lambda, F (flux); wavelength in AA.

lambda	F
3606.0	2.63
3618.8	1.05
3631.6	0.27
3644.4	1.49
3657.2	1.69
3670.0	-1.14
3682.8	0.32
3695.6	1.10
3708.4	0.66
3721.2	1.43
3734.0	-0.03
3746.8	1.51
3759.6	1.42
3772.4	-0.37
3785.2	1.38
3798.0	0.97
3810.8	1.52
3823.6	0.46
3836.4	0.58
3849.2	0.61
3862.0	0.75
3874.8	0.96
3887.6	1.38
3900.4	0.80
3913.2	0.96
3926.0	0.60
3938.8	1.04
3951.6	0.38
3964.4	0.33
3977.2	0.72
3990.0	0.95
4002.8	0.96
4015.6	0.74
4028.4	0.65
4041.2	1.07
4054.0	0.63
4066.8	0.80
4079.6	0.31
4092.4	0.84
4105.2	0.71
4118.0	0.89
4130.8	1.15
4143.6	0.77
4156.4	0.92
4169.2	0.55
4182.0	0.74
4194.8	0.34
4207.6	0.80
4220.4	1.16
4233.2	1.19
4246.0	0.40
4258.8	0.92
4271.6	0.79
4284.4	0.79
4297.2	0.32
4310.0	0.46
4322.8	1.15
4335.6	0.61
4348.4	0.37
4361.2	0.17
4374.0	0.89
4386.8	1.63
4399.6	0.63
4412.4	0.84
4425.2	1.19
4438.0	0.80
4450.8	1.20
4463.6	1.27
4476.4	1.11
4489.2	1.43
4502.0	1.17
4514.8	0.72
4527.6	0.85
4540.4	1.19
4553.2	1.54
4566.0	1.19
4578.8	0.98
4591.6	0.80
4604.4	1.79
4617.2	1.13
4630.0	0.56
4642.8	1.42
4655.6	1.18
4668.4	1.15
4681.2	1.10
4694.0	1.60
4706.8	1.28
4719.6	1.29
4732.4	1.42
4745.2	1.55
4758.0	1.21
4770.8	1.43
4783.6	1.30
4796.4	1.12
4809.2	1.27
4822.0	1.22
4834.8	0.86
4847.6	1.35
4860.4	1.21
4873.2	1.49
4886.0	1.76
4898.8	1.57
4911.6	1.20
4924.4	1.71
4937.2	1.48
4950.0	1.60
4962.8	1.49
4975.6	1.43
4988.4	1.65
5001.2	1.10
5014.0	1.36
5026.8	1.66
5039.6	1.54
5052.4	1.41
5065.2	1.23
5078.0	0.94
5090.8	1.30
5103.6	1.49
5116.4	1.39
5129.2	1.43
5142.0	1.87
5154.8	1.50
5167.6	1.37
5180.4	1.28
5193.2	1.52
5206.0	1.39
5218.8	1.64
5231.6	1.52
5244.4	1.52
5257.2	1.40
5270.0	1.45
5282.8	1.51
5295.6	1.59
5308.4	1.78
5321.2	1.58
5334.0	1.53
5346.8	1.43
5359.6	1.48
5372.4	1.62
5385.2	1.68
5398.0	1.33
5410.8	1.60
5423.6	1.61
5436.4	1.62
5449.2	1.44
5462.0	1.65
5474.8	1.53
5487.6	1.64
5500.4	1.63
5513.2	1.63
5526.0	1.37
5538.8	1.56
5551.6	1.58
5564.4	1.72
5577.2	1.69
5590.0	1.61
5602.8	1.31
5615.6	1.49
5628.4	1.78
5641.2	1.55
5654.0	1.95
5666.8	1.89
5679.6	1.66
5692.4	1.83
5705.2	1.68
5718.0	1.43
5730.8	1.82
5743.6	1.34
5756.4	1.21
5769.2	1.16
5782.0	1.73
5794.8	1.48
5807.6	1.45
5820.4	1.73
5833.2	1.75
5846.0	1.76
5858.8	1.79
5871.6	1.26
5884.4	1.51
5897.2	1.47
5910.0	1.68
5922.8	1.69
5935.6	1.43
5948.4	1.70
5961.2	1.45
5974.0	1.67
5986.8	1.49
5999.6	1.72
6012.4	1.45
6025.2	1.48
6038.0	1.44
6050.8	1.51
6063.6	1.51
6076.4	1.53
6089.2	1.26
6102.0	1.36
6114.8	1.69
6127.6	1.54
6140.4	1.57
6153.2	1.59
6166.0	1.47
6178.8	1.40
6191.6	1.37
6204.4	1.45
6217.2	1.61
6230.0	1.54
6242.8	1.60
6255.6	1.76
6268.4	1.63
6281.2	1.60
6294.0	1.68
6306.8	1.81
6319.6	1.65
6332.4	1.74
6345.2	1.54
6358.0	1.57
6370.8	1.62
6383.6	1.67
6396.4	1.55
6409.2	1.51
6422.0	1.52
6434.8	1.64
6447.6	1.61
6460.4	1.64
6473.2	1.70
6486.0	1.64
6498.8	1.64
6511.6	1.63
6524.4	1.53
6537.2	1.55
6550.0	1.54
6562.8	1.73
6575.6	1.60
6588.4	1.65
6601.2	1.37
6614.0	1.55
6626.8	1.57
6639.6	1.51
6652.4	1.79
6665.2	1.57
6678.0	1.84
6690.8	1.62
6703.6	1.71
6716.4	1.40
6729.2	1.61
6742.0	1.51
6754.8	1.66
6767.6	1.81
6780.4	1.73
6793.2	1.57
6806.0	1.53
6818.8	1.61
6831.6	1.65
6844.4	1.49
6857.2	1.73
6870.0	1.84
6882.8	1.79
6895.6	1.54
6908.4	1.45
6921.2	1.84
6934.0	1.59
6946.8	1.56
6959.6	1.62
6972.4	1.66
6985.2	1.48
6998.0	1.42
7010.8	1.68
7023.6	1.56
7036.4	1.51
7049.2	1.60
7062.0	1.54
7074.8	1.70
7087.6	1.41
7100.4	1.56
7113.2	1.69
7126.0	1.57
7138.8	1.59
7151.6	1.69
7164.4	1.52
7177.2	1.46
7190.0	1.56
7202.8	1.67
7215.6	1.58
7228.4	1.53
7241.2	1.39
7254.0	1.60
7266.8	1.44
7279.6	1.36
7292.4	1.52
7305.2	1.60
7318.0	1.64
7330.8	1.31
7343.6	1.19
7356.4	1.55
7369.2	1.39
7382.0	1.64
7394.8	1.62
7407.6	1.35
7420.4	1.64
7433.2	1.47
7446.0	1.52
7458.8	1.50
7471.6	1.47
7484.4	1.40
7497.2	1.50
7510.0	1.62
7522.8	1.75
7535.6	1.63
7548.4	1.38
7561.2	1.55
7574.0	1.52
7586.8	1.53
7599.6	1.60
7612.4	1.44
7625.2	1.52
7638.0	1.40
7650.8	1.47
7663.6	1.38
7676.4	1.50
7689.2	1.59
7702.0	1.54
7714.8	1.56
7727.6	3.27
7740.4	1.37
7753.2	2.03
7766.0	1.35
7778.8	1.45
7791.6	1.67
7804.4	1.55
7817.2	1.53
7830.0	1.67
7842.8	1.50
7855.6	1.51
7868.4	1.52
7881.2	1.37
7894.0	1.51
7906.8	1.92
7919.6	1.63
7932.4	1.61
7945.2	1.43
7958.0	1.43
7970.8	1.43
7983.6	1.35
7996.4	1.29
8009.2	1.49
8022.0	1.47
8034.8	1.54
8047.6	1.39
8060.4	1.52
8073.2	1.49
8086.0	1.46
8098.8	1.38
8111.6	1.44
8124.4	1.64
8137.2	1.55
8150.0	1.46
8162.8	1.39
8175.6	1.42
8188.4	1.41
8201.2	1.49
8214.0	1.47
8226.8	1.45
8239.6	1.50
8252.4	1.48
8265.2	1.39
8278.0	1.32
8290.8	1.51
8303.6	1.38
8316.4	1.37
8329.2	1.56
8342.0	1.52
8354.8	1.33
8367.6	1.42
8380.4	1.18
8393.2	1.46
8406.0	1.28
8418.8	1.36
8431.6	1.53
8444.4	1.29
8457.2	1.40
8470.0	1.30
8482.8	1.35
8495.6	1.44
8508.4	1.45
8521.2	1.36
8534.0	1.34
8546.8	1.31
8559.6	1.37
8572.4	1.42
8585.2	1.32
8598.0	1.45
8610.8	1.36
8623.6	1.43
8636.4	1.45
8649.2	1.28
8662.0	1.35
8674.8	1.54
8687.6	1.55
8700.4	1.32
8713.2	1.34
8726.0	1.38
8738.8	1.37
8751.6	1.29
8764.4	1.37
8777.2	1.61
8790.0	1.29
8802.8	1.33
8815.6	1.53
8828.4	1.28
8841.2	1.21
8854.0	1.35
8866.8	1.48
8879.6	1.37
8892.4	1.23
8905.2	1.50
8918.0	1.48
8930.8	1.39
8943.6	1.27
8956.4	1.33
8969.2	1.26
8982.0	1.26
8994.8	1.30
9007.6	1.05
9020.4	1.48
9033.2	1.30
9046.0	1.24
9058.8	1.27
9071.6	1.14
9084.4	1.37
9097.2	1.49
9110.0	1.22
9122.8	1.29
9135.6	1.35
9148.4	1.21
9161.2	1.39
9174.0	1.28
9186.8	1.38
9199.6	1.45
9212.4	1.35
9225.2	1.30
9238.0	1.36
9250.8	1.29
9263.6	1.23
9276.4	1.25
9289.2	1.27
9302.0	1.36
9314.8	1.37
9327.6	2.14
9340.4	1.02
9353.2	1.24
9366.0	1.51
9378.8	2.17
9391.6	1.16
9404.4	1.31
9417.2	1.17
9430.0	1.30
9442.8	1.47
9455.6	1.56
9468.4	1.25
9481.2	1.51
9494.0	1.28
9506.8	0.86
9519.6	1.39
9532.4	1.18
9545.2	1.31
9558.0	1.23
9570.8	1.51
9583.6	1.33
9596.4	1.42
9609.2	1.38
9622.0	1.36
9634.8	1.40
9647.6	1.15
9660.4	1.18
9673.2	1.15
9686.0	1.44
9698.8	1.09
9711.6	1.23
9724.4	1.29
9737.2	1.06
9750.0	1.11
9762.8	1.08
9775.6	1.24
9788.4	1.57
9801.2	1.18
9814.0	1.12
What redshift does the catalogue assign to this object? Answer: 0.178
